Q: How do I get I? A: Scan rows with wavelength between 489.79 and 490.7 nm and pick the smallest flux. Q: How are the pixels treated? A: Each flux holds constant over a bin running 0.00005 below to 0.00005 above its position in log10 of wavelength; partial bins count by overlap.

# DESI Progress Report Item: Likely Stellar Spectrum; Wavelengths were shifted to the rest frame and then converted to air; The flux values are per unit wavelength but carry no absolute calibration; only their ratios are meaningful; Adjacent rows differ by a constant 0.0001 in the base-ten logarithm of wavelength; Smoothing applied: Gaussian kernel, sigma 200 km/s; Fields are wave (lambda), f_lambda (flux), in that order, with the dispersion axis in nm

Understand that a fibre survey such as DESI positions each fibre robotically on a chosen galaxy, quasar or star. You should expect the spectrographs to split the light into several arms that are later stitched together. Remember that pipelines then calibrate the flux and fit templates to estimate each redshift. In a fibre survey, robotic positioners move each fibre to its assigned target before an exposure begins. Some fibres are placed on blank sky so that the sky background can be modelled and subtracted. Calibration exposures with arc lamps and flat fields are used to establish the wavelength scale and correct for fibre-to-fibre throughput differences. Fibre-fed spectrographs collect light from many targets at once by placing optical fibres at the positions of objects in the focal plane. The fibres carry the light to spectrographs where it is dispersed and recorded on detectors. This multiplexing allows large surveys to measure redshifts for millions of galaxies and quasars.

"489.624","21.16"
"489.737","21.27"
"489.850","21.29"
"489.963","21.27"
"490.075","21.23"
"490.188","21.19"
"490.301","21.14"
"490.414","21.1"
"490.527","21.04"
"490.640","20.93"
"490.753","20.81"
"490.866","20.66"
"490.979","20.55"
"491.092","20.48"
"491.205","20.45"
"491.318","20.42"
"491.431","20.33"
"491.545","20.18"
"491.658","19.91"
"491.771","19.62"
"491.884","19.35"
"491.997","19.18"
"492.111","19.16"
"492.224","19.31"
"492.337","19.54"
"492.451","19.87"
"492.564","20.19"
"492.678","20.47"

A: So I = 20.93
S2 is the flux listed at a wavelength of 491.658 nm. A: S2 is 19.91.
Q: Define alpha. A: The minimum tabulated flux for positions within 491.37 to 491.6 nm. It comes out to 20.18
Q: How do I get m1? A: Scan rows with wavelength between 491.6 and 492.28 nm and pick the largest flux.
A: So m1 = 19.91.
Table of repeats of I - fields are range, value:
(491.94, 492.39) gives 19.16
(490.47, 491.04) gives 20.55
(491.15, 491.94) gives 19.35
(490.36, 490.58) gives 21.04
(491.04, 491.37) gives 20.42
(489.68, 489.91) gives 21.27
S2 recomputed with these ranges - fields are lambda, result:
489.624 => 21.16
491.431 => 20.33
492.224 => 19.31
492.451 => 19.87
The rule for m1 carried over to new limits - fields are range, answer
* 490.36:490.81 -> 21.1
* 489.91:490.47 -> 21.27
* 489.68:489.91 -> 21.29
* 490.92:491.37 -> 20.55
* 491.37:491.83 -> 20.33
